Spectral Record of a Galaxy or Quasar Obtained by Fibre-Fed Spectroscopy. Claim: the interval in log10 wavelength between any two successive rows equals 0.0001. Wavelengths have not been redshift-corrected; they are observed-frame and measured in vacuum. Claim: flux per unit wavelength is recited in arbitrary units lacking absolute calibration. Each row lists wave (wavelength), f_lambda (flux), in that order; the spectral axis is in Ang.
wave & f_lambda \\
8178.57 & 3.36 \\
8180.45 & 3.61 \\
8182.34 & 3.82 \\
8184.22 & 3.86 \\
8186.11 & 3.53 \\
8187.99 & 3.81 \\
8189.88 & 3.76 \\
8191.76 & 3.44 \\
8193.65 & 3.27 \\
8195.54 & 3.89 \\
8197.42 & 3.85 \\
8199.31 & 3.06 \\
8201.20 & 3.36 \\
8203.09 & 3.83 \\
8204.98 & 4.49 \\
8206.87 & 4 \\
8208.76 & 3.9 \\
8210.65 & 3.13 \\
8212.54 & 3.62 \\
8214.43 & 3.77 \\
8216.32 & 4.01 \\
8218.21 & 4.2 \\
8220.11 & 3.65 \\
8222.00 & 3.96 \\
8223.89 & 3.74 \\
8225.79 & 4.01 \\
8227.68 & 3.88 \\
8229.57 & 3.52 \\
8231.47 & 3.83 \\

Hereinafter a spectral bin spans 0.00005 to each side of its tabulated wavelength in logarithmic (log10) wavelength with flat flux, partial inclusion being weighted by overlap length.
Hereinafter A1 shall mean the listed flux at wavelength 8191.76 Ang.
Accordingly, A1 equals 3.44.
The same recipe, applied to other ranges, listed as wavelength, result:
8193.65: 3.27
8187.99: 3.81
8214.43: 3.77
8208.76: 3.9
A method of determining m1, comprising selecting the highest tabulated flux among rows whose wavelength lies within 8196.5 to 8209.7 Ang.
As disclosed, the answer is 4.49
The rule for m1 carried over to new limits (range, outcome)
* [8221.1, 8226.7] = 4.01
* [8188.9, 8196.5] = 3.89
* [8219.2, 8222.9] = 3.96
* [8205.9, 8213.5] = 4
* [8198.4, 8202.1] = 3.36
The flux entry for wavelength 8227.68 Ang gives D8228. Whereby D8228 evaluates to 3.88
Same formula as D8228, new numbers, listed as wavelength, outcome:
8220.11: 3.65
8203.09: 3.83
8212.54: 3.62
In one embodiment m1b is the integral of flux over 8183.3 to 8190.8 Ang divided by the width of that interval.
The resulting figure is 3.74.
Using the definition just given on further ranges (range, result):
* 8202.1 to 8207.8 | 4.1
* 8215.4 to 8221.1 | 3.95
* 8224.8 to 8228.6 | 3.94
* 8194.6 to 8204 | 3.6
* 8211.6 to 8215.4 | 3.7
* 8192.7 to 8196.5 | 3.58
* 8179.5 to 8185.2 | 3.76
